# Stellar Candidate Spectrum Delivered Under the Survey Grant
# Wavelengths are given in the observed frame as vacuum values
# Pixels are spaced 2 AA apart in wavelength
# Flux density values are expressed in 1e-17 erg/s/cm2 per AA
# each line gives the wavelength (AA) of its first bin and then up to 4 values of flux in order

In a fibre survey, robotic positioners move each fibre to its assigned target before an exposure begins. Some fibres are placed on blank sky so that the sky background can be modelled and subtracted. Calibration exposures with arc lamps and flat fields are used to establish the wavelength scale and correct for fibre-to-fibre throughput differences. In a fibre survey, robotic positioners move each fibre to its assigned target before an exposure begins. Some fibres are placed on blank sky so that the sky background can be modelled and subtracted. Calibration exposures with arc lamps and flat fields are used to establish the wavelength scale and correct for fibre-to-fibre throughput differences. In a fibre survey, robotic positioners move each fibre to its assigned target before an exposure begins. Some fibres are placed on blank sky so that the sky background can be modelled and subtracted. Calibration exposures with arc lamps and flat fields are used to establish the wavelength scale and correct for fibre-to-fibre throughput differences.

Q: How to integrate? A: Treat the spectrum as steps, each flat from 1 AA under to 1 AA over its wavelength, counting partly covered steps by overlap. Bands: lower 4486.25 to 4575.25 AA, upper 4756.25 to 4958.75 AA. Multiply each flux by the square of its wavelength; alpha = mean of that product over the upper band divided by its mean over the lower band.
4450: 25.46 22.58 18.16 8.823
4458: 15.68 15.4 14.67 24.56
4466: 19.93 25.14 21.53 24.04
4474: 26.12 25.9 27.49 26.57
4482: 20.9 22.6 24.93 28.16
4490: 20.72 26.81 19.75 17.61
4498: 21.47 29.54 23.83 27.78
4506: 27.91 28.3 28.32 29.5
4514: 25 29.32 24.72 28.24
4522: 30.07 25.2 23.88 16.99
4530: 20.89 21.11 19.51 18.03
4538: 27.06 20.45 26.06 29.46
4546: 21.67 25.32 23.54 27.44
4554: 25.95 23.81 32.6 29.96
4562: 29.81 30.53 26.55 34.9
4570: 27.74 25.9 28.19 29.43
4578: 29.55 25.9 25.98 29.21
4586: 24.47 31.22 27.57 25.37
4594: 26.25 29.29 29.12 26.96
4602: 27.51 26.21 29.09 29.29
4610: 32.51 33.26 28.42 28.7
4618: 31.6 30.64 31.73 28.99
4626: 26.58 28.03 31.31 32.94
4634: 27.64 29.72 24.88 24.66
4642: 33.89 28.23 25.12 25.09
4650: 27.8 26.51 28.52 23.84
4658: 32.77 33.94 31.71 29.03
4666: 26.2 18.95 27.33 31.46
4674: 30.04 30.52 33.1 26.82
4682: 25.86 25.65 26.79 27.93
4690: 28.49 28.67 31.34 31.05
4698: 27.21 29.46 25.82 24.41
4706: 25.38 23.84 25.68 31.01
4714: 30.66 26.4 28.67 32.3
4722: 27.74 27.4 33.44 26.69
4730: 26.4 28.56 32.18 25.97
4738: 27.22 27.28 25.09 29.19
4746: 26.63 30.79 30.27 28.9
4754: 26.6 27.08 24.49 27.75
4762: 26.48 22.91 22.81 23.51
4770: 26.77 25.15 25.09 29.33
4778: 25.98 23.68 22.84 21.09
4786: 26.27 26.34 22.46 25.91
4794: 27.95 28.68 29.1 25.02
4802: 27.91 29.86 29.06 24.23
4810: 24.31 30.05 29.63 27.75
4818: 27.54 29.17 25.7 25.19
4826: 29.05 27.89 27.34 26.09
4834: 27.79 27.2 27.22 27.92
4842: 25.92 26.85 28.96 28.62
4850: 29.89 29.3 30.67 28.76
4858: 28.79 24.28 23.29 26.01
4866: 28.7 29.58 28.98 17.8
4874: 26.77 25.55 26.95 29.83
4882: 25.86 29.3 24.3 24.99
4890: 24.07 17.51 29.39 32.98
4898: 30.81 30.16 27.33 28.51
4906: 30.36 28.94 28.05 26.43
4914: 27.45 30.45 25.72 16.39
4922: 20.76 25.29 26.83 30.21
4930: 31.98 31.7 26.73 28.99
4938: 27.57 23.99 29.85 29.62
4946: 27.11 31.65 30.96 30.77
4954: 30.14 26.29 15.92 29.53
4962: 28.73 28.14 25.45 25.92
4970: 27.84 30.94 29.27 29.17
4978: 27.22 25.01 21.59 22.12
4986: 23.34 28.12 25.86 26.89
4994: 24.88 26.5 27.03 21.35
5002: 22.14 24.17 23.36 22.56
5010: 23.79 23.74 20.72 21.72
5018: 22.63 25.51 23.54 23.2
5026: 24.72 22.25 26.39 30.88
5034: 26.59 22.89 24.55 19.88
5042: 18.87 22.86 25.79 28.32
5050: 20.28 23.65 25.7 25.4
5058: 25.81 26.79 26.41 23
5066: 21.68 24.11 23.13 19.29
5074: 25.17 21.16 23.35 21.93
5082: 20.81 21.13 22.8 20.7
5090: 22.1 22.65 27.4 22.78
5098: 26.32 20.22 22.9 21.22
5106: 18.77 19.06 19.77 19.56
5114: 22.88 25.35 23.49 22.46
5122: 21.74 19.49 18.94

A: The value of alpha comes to 1.21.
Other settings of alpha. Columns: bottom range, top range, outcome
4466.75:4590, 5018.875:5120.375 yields 1.13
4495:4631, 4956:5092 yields 1.09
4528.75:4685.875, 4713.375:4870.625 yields 1.06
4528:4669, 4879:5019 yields 1.11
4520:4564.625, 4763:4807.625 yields 1.14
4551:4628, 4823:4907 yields 1.07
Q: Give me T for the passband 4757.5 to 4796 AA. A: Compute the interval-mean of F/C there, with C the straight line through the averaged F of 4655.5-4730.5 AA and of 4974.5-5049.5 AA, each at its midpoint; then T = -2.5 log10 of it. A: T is 0.086 mag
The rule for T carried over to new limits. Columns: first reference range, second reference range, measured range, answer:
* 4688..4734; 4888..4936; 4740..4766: 0.04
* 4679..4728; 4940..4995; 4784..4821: 0.02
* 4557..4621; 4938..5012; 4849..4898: 0.00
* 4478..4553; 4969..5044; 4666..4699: -0.15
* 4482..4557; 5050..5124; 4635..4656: -0.13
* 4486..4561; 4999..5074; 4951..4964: -0.13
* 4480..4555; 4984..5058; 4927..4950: -0.20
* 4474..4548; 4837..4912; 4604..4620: -0.19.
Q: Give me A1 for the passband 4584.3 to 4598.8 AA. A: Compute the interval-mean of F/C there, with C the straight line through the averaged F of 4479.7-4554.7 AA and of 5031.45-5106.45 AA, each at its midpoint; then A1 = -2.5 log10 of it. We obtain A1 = -0.14 mag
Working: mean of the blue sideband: 24.6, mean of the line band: 27.7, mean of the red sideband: 23.3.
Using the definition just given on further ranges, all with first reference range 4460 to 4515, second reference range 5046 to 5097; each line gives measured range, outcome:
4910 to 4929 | -0.087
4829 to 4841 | -0.148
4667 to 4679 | -0.189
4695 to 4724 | -0.162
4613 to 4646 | -0.207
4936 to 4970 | -0.171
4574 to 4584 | -0.158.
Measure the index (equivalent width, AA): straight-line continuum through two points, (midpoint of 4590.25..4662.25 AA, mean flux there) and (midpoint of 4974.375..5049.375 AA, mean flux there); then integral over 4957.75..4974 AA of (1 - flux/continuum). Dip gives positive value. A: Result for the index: -1.5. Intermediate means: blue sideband 28.8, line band 27.2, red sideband 24.3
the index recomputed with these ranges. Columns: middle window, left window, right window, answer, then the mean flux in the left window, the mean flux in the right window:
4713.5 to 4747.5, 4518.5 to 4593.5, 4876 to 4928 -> -2.4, 26.2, 26.8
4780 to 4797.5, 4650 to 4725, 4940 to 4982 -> 1.7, 28.2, 27.7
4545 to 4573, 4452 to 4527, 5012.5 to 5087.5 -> -4.5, 23.7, 23.6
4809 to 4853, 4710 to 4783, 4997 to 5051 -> -2.5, 27.3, 23.7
